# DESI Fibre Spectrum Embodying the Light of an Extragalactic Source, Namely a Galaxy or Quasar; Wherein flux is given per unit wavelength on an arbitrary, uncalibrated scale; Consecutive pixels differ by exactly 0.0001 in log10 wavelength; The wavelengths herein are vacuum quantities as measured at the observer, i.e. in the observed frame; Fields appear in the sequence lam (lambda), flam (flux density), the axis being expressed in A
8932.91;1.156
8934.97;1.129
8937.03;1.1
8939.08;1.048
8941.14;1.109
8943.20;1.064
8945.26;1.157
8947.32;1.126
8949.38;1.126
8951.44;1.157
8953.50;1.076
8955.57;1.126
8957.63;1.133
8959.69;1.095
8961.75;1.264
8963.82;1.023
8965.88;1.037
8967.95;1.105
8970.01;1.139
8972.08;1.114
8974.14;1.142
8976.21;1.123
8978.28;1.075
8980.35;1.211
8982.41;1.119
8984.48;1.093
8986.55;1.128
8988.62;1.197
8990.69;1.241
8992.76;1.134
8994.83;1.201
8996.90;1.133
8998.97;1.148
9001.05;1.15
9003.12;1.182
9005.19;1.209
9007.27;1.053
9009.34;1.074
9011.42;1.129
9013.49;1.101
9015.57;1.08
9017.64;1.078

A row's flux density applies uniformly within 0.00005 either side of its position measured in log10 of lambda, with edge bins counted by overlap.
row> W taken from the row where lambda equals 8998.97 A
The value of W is 1.148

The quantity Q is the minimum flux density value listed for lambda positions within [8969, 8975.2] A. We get 1.114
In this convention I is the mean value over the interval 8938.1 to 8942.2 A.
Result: 1.08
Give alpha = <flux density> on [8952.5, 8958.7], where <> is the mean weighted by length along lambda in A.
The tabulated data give 1.11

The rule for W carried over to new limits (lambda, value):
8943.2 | 1.064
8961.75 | 1.264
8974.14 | 1.142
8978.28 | 1.075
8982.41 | 1.119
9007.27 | 1.053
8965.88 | 1.037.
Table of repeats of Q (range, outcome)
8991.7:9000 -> 1.133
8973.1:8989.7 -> 1.075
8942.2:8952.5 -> 1.064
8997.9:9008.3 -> 1.053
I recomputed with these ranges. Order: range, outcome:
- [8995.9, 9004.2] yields 1.15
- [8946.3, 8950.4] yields 1.13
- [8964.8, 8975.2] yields 1.11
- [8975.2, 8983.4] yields 1.13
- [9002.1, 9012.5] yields 1.13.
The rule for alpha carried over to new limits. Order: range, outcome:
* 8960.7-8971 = 1.11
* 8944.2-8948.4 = 1.14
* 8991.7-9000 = 1.15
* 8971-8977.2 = 1.13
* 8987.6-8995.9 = 1.19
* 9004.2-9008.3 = 1.13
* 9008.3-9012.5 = 1.1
